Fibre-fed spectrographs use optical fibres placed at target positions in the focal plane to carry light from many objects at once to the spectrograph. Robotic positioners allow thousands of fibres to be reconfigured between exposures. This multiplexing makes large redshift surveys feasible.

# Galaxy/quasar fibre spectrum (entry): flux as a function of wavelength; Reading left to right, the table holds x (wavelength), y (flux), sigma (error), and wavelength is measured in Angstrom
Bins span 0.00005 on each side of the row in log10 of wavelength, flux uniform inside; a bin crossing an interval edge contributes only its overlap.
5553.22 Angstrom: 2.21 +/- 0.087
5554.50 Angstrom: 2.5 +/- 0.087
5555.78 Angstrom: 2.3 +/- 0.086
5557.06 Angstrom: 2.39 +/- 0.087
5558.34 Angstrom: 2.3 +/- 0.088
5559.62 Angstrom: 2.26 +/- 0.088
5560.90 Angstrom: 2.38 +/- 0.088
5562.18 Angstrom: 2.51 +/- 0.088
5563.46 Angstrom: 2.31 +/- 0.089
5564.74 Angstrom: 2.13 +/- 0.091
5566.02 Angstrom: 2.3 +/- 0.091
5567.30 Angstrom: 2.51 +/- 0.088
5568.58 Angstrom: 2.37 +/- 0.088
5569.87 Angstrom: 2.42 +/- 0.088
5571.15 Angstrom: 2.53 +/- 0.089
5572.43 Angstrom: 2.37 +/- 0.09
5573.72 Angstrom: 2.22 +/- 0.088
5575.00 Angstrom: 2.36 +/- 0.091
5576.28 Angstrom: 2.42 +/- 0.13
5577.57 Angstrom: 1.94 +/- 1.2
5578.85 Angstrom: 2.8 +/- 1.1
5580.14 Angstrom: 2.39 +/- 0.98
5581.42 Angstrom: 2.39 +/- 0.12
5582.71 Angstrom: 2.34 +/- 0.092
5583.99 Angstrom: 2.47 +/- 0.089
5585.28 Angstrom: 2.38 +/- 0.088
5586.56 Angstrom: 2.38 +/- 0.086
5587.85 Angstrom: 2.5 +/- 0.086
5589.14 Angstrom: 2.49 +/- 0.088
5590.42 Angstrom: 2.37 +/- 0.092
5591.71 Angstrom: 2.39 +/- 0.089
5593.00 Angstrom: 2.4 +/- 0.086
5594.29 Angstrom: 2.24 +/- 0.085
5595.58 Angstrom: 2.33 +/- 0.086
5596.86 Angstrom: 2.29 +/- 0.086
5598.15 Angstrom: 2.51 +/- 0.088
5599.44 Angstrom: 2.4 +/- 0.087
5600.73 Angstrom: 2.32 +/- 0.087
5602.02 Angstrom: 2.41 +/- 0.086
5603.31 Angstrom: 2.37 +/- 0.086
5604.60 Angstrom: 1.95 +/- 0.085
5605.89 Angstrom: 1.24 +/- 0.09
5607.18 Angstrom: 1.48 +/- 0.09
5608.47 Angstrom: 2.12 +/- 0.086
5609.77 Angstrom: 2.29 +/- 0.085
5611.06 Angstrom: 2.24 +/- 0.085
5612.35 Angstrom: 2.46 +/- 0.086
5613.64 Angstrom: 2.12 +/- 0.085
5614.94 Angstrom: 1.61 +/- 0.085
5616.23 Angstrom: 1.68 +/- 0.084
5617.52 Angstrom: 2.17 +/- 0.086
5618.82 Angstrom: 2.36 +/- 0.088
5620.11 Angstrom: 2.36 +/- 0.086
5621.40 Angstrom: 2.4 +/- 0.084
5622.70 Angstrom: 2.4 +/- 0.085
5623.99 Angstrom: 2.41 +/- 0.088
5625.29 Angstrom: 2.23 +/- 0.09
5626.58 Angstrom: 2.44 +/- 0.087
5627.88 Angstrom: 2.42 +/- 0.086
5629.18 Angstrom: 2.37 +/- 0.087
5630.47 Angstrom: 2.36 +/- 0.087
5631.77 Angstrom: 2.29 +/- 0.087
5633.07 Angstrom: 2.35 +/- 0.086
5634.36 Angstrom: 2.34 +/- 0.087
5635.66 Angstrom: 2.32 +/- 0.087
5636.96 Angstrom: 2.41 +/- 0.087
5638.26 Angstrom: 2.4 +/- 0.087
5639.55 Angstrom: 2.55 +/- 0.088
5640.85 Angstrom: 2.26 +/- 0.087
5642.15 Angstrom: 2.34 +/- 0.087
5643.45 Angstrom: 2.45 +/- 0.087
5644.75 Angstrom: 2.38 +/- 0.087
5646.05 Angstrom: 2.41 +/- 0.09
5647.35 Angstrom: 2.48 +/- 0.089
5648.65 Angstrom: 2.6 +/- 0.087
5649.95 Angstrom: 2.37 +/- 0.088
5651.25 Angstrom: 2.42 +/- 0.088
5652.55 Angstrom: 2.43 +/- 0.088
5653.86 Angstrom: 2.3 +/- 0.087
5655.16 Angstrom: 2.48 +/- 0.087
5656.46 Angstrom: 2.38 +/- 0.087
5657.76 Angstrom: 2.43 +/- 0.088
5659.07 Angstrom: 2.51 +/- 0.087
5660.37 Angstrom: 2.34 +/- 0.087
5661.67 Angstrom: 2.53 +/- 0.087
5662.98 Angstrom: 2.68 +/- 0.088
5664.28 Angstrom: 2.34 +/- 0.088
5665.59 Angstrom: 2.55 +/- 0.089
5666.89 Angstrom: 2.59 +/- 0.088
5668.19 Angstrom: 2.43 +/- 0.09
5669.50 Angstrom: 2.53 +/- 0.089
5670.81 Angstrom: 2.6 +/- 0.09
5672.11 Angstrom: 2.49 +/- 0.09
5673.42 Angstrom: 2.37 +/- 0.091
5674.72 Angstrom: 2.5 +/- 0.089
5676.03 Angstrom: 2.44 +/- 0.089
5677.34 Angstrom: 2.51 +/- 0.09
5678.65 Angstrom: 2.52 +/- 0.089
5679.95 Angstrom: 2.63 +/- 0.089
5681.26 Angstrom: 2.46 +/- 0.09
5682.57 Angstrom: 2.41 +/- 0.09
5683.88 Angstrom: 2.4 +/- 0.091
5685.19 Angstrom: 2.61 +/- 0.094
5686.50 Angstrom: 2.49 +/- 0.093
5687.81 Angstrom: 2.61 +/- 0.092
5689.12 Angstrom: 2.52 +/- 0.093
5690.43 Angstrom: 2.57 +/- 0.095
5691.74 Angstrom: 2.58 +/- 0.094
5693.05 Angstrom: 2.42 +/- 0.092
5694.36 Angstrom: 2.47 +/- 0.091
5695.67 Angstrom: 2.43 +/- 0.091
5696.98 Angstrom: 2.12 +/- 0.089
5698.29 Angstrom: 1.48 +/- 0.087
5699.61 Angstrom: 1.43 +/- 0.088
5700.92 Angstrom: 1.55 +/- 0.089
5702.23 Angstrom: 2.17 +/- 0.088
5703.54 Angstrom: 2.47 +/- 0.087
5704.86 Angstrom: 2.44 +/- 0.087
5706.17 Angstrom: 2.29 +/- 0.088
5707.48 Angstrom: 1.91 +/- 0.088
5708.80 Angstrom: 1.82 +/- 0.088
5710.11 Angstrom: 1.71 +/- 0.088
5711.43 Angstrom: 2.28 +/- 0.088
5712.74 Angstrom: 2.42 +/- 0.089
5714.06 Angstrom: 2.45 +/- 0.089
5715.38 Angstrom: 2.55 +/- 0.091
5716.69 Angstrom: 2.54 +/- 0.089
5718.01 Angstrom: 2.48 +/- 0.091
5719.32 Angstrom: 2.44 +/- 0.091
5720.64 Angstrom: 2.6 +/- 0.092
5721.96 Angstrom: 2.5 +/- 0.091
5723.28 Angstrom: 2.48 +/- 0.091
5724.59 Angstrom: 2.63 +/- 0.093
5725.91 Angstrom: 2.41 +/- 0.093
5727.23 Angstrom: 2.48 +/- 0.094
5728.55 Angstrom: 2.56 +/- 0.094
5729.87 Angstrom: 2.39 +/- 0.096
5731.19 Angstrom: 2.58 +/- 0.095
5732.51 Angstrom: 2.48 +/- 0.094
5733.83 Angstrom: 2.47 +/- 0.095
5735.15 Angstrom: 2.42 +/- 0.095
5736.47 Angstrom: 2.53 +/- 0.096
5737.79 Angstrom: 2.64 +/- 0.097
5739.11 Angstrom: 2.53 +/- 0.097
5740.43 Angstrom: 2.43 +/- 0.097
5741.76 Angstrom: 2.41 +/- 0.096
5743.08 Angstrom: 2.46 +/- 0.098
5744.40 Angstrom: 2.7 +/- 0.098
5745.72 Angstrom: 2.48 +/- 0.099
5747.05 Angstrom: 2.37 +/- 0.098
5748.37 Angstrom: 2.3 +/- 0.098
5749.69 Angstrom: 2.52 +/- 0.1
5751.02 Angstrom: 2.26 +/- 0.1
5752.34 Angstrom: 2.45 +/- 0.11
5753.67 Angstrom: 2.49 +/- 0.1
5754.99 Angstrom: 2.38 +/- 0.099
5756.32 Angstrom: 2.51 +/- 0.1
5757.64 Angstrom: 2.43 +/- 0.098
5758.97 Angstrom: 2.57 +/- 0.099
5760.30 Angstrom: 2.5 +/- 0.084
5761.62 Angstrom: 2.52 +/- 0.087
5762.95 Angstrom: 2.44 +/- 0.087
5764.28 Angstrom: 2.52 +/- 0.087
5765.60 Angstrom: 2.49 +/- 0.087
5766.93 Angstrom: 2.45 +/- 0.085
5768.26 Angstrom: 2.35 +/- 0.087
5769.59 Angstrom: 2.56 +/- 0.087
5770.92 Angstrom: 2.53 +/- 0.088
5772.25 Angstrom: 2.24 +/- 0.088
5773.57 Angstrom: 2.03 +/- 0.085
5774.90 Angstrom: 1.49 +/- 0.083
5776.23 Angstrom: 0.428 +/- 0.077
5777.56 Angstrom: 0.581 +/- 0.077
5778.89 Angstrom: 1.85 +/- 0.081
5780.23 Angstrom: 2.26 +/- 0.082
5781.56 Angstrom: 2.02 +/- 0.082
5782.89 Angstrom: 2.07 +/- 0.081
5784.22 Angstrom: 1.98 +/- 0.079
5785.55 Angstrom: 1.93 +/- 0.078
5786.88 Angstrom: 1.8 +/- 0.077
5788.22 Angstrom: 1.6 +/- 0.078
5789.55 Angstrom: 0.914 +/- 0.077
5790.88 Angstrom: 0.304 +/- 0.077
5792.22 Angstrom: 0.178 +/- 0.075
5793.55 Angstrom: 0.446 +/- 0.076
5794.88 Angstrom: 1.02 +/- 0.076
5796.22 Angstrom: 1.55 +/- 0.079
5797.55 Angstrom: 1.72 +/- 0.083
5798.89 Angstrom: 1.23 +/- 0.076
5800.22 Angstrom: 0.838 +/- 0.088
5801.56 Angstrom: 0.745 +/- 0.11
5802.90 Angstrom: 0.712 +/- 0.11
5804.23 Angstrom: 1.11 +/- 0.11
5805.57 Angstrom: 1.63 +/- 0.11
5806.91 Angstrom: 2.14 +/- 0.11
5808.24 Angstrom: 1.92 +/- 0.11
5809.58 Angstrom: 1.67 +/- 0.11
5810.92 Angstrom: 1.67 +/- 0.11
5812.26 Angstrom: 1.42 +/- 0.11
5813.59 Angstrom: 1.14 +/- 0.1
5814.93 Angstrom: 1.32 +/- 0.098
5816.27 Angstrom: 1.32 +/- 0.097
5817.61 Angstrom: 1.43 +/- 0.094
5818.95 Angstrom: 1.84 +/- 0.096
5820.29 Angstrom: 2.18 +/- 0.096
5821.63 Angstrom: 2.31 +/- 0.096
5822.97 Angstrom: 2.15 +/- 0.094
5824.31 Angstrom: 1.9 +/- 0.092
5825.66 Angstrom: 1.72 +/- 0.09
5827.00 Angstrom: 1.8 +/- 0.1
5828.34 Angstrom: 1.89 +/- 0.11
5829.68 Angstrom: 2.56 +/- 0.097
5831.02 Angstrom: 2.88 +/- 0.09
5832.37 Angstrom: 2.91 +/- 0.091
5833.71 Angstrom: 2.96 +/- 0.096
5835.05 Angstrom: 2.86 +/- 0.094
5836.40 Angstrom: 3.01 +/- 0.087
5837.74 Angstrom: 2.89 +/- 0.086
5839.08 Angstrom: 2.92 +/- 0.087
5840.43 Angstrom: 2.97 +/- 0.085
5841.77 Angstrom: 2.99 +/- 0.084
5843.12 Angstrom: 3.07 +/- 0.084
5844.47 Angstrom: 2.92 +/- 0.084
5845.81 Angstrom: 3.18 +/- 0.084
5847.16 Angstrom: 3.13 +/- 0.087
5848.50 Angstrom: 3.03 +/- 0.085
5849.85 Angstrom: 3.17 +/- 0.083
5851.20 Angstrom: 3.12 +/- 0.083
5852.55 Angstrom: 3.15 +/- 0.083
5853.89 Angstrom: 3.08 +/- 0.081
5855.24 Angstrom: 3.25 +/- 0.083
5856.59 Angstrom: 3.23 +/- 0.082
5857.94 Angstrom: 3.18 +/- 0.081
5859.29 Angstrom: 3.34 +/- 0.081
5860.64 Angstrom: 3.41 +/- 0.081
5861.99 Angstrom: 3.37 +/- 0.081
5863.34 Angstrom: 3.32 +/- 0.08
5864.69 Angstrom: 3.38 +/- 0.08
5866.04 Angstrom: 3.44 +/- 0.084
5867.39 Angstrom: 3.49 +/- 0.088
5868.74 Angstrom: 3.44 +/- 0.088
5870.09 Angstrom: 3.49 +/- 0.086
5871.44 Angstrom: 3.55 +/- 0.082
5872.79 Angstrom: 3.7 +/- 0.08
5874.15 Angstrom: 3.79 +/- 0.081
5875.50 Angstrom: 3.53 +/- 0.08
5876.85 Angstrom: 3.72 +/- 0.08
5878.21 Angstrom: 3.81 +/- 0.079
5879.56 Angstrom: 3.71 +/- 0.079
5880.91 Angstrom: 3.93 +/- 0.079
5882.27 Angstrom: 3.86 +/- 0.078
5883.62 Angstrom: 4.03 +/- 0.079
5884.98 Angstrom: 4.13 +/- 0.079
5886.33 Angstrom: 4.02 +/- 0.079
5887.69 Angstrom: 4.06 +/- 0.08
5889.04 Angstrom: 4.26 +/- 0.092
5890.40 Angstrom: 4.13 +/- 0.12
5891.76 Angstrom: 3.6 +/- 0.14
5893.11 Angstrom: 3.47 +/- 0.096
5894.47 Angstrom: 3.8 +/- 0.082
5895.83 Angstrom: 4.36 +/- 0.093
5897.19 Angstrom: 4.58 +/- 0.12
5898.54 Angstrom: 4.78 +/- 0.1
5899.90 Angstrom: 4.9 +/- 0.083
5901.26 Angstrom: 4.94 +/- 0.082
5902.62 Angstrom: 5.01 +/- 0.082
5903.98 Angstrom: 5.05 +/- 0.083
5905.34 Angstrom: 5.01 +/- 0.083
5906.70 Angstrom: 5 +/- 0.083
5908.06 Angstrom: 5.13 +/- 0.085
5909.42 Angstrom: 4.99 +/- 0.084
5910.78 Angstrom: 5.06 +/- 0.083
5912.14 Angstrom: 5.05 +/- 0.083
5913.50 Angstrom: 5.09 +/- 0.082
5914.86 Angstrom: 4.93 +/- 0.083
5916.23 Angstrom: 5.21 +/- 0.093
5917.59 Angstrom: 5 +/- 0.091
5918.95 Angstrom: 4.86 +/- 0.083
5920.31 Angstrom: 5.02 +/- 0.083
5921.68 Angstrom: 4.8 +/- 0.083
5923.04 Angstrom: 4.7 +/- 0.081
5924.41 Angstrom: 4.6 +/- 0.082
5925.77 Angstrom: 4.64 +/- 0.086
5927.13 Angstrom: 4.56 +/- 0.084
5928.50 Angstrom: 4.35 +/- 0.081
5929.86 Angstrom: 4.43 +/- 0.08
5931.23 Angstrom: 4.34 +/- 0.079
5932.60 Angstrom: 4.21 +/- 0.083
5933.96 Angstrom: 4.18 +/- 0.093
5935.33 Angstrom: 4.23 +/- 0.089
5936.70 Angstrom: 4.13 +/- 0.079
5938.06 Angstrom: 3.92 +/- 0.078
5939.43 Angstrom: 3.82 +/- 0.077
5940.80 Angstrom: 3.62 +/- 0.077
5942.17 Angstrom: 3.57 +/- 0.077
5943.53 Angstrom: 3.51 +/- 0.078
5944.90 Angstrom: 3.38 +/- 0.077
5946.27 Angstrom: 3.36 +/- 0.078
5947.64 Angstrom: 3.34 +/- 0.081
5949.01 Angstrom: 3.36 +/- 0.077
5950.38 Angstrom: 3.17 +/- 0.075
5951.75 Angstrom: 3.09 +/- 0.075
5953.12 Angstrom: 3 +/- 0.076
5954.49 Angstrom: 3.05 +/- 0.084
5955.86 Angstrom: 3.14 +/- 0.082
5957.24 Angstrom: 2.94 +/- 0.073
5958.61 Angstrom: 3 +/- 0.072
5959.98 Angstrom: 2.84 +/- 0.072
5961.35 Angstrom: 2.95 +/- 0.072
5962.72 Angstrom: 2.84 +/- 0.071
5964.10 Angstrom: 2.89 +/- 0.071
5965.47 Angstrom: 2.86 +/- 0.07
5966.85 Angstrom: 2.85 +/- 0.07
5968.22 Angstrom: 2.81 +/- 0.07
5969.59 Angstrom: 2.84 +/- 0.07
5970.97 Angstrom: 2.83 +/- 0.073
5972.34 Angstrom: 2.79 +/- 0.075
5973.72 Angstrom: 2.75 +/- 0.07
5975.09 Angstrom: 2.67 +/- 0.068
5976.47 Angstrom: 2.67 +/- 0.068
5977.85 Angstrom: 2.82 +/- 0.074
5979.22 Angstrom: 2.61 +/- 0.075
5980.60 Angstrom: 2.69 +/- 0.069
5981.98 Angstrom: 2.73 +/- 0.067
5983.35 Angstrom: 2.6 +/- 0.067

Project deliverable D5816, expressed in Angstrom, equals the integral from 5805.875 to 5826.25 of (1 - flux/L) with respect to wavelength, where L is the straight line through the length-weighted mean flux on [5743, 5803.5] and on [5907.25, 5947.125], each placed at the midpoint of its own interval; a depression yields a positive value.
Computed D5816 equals 6.6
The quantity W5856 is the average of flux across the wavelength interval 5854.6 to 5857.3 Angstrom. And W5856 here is 3.24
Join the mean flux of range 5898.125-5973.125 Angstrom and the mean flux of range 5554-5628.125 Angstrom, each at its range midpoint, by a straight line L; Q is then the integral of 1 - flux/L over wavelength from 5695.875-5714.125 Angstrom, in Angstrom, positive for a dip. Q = 5.2 Angstrom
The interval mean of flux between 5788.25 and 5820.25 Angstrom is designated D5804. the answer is 1.26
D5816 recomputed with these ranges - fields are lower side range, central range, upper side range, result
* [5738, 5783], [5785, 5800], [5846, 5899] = 8.5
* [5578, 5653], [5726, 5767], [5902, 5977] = 6.5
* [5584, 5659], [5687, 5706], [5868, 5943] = 4.0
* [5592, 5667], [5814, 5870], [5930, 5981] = 2.9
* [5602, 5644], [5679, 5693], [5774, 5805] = -5.0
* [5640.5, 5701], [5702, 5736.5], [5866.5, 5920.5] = 5.4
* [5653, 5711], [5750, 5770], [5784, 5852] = -3.1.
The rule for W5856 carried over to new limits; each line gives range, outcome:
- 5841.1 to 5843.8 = 3.02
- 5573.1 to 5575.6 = 2.29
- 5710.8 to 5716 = 2.42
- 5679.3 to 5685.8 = 2.5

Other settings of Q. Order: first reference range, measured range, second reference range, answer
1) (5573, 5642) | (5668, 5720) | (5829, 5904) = 7.1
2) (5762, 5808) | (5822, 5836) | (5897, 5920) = 2.2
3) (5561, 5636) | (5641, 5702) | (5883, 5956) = 7.4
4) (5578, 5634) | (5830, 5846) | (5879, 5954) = 3.5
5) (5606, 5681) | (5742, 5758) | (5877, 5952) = 3.5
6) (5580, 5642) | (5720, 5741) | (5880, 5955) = 3.7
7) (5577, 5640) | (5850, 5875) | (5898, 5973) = 1.7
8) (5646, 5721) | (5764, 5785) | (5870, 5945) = 7.8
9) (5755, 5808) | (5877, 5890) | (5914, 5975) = -4.5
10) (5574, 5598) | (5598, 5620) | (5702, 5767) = 2.7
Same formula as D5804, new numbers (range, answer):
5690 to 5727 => 2.27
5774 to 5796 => 1.32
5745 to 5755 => 2.41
